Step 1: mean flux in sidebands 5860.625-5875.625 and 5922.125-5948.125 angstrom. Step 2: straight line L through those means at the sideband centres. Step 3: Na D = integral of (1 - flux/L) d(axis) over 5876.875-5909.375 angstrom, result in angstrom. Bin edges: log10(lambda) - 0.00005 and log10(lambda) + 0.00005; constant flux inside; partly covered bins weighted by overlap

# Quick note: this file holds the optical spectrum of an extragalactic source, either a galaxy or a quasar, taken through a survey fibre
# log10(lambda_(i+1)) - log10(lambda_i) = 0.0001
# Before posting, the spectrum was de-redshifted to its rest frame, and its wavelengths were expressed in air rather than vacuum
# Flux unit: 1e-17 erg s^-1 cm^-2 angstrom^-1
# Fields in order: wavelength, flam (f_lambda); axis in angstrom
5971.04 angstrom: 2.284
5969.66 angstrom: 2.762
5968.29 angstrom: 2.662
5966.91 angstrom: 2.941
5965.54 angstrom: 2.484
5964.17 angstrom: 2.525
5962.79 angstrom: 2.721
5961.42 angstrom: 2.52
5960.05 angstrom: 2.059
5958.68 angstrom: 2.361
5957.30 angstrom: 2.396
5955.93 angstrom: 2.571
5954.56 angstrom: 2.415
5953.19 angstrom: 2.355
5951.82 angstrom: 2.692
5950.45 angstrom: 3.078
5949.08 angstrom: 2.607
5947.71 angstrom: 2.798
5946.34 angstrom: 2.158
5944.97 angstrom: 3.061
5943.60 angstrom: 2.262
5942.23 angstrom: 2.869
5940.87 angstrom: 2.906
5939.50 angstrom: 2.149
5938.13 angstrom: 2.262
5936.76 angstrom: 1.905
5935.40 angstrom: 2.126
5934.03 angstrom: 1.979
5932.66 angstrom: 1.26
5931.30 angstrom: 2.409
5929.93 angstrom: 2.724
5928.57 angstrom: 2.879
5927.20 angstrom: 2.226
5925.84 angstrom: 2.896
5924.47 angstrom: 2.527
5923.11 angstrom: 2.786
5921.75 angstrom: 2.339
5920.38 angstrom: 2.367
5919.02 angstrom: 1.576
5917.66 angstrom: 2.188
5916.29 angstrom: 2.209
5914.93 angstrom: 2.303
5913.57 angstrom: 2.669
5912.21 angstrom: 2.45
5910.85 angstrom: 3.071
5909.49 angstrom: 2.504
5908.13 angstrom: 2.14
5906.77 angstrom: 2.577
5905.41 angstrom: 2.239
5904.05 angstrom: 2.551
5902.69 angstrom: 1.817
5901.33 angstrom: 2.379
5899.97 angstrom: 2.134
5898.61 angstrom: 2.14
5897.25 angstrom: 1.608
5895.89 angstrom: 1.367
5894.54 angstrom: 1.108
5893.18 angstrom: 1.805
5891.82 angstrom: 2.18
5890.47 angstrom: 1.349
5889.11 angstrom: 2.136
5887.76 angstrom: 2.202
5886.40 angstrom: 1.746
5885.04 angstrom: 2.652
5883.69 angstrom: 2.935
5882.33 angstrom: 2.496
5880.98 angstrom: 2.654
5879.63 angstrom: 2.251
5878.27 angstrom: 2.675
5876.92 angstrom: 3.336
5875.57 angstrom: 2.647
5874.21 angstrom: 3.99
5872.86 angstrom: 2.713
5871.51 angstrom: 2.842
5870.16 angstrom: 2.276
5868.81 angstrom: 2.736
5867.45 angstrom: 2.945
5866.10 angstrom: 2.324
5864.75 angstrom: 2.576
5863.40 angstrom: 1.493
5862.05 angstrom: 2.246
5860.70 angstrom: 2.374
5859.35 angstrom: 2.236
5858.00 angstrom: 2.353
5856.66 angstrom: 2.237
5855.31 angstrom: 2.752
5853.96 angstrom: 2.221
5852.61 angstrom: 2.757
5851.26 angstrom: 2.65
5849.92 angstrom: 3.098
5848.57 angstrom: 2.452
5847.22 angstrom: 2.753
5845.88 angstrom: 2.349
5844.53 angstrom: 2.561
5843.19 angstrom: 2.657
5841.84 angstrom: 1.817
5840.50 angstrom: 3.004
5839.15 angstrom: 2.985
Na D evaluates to 4.7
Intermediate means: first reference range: 2.6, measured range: 2.17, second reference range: 2.43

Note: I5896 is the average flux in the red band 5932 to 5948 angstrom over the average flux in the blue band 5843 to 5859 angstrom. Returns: 0.9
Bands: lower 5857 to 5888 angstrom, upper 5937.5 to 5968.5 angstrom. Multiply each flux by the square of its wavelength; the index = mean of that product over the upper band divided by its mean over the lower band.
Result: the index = 1.03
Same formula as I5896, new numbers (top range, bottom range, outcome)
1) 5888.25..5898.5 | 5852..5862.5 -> 0.70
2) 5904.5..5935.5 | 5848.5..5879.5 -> 0.91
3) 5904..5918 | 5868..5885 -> 0.88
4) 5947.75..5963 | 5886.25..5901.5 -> 1.38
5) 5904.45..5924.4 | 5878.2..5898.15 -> 1.16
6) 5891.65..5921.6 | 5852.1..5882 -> 0.84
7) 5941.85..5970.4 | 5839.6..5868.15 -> 1.04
